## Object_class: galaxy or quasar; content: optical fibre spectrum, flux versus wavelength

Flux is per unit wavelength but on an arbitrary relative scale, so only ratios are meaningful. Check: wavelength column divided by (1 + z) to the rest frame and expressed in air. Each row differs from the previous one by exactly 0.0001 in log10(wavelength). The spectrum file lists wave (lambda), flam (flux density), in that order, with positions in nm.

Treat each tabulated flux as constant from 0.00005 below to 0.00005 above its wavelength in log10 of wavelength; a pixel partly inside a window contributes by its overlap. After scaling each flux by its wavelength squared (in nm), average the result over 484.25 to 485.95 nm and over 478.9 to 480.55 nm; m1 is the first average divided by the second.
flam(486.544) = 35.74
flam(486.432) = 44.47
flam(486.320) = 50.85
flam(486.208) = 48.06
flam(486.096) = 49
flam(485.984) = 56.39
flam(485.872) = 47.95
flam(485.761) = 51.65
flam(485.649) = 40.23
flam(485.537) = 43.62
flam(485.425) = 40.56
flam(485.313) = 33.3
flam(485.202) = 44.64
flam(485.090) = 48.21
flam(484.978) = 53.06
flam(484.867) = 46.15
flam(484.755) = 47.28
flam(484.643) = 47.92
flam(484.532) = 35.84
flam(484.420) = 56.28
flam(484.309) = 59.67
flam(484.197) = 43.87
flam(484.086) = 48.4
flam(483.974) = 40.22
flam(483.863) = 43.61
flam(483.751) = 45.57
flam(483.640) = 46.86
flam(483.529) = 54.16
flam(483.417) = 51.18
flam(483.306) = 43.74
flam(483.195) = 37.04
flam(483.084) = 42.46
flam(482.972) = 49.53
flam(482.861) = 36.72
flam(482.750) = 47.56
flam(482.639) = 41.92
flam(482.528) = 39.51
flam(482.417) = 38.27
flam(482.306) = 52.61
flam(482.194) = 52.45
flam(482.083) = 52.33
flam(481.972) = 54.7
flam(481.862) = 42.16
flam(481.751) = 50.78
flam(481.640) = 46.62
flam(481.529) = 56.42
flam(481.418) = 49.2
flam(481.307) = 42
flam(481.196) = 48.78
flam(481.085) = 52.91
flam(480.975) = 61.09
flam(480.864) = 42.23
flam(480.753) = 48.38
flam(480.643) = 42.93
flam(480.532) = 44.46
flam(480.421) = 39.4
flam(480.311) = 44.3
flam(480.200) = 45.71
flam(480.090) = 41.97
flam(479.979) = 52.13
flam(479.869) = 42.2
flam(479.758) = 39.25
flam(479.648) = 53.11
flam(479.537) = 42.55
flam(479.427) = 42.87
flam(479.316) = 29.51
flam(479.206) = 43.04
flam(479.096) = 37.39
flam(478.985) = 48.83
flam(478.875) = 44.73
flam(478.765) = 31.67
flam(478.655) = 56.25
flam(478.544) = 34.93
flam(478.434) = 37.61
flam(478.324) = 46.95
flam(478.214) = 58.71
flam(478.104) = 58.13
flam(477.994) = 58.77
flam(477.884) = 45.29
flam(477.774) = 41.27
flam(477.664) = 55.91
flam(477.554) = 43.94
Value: 1.10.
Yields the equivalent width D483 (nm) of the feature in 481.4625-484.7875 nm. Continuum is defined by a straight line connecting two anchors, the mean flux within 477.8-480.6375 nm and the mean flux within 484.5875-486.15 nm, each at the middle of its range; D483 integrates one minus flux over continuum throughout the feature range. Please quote -0.08 nm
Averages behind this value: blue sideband 44.7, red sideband 46.4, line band 46.9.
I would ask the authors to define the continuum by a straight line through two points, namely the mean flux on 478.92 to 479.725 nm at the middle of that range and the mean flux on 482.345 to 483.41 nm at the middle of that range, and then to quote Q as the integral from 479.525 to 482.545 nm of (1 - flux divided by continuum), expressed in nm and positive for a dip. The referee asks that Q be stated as -0.34 nm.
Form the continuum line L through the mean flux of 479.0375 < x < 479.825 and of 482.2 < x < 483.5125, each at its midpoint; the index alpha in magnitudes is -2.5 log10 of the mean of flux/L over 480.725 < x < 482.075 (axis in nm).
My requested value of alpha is -0.16 mag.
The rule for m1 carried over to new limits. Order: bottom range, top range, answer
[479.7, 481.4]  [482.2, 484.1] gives 0.98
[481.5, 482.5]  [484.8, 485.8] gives 0.92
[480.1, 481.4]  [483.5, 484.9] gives 1.03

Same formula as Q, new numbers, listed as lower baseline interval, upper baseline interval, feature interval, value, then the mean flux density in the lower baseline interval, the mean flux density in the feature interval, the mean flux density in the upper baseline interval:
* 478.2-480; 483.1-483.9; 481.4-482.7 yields -0.09 nm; 43.1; 48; 45.9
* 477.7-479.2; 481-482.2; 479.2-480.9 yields 0.17 nm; 46.2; 43.4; 50.1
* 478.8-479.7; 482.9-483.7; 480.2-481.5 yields -0.09 nm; 42.5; 47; 46.2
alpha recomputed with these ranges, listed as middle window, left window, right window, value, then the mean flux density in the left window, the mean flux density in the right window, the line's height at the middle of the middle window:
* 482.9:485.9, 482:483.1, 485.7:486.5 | 0.04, 45.6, 49.5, 47.7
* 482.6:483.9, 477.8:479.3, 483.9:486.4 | 0.04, 45.8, 46.9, 46.6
